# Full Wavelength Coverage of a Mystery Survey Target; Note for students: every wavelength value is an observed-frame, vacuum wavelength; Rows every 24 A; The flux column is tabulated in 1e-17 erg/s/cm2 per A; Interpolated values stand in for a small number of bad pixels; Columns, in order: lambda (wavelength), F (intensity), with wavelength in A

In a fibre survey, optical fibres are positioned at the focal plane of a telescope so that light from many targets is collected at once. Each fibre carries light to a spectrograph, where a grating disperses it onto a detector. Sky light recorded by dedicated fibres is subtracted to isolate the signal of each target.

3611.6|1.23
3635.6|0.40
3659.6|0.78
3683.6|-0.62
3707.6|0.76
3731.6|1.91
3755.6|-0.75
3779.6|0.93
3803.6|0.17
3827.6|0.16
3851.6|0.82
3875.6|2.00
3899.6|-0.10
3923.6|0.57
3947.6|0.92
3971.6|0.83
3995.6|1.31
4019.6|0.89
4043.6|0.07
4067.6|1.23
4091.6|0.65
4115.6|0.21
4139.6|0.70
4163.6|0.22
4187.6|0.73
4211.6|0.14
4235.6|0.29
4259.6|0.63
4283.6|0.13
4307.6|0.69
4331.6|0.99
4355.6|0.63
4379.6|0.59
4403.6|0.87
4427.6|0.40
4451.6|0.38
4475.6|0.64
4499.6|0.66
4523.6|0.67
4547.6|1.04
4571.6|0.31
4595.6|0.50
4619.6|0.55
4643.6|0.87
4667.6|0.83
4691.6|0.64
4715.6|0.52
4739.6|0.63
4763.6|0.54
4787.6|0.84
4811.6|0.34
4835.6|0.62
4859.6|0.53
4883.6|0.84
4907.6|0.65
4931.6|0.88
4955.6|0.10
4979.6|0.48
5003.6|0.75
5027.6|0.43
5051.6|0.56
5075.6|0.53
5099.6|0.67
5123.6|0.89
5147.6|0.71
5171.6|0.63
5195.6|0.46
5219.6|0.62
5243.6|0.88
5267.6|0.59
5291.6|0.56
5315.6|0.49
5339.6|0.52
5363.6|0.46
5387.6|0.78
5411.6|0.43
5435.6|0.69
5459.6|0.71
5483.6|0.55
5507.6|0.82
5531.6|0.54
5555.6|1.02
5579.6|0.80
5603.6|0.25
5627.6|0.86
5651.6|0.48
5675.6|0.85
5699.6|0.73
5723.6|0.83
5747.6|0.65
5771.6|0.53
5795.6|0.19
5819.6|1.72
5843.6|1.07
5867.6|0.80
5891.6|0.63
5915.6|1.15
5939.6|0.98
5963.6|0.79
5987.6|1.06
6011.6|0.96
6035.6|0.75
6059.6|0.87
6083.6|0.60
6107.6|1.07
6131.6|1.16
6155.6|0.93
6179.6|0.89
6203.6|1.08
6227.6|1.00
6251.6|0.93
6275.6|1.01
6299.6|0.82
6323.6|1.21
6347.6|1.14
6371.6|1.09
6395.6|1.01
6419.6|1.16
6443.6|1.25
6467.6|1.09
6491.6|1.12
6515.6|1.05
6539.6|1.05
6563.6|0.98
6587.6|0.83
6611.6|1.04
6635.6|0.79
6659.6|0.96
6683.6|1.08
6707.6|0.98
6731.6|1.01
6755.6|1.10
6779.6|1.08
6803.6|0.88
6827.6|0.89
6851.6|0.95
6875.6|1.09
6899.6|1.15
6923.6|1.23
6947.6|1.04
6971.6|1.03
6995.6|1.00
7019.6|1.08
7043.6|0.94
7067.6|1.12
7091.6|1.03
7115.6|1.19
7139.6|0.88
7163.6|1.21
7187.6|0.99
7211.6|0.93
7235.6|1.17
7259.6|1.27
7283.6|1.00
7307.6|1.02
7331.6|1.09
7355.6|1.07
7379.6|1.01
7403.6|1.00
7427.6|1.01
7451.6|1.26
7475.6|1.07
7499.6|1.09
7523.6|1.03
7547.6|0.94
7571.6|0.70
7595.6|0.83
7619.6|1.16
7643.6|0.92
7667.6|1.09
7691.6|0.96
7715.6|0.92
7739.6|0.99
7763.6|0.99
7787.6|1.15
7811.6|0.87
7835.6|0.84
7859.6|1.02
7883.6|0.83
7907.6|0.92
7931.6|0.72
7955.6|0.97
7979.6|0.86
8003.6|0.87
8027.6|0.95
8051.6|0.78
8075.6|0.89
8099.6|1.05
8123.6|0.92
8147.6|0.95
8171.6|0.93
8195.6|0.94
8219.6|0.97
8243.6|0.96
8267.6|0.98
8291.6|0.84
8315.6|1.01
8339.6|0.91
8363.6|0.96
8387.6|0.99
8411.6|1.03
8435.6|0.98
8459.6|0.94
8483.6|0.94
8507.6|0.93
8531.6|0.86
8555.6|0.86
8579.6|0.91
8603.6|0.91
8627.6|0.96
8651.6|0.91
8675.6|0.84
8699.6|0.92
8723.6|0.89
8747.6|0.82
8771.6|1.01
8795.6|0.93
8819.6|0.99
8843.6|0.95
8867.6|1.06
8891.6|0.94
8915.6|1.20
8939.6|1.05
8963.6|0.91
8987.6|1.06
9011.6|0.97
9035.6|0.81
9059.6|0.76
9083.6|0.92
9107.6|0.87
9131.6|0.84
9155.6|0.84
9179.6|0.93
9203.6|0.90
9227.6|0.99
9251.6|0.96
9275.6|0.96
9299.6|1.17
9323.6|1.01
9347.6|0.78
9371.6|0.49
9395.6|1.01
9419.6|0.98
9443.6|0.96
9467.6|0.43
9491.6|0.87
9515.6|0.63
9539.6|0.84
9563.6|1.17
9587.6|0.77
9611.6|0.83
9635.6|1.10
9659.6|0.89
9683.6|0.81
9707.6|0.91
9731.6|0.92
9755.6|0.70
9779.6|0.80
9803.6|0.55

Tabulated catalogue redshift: 0.532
